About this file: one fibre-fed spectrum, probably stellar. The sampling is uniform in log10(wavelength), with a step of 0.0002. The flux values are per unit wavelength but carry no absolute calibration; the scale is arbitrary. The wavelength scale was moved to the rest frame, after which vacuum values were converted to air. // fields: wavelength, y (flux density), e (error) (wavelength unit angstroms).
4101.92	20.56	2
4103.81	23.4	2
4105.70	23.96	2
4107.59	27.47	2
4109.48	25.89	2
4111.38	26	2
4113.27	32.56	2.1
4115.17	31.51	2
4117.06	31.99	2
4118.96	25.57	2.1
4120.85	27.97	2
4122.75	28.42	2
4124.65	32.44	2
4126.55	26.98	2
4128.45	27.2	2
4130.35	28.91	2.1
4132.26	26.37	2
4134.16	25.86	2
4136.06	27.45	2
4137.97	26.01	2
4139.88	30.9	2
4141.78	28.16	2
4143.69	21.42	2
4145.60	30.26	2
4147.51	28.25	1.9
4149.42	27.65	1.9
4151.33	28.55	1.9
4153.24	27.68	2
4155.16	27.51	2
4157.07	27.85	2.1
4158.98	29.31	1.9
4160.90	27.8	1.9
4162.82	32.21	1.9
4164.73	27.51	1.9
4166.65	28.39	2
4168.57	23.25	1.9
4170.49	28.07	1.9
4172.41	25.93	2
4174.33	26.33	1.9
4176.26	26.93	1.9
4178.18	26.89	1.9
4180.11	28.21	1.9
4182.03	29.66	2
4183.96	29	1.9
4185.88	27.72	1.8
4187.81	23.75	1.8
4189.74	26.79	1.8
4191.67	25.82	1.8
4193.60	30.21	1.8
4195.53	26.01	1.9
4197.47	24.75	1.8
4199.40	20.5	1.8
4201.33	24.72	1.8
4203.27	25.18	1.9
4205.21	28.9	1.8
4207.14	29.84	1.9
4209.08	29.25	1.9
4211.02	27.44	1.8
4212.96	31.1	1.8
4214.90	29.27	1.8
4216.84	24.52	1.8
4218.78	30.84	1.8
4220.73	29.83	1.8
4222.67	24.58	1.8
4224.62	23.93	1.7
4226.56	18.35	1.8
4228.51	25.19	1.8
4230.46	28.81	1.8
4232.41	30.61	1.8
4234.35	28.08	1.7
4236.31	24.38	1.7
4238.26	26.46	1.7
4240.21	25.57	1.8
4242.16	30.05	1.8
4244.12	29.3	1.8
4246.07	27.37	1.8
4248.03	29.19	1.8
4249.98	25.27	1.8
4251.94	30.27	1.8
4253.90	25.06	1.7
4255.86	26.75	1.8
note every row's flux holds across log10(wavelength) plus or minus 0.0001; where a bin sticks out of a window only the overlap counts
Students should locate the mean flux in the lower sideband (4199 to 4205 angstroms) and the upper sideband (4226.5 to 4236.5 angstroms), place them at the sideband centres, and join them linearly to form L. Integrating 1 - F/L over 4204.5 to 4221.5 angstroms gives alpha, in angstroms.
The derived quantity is -2.51 angstroms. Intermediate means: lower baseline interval 24.4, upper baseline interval 26.7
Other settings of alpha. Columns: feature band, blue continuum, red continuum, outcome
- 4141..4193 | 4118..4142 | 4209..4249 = 0.4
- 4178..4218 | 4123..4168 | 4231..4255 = 1.0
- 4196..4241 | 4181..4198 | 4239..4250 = 1.6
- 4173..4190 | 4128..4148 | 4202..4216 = 0.5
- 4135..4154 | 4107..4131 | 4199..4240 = 0.4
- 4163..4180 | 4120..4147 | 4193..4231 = 0.1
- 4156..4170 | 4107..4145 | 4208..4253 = -0.1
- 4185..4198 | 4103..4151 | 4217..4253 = 0.4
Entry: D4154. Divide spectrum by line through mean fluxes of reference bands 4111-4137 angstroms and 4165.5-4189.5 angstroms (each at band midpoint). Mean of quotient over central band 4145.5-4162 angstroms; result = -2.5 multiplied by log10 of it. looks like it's -0.02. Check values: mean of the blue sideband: 28.6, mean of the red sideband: 27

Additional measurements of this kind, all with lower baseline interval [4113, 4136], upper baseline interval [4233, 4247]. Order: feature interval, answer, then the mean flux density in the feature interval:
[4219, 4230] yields 0.107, 25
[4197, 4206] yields 0.128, 24.7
